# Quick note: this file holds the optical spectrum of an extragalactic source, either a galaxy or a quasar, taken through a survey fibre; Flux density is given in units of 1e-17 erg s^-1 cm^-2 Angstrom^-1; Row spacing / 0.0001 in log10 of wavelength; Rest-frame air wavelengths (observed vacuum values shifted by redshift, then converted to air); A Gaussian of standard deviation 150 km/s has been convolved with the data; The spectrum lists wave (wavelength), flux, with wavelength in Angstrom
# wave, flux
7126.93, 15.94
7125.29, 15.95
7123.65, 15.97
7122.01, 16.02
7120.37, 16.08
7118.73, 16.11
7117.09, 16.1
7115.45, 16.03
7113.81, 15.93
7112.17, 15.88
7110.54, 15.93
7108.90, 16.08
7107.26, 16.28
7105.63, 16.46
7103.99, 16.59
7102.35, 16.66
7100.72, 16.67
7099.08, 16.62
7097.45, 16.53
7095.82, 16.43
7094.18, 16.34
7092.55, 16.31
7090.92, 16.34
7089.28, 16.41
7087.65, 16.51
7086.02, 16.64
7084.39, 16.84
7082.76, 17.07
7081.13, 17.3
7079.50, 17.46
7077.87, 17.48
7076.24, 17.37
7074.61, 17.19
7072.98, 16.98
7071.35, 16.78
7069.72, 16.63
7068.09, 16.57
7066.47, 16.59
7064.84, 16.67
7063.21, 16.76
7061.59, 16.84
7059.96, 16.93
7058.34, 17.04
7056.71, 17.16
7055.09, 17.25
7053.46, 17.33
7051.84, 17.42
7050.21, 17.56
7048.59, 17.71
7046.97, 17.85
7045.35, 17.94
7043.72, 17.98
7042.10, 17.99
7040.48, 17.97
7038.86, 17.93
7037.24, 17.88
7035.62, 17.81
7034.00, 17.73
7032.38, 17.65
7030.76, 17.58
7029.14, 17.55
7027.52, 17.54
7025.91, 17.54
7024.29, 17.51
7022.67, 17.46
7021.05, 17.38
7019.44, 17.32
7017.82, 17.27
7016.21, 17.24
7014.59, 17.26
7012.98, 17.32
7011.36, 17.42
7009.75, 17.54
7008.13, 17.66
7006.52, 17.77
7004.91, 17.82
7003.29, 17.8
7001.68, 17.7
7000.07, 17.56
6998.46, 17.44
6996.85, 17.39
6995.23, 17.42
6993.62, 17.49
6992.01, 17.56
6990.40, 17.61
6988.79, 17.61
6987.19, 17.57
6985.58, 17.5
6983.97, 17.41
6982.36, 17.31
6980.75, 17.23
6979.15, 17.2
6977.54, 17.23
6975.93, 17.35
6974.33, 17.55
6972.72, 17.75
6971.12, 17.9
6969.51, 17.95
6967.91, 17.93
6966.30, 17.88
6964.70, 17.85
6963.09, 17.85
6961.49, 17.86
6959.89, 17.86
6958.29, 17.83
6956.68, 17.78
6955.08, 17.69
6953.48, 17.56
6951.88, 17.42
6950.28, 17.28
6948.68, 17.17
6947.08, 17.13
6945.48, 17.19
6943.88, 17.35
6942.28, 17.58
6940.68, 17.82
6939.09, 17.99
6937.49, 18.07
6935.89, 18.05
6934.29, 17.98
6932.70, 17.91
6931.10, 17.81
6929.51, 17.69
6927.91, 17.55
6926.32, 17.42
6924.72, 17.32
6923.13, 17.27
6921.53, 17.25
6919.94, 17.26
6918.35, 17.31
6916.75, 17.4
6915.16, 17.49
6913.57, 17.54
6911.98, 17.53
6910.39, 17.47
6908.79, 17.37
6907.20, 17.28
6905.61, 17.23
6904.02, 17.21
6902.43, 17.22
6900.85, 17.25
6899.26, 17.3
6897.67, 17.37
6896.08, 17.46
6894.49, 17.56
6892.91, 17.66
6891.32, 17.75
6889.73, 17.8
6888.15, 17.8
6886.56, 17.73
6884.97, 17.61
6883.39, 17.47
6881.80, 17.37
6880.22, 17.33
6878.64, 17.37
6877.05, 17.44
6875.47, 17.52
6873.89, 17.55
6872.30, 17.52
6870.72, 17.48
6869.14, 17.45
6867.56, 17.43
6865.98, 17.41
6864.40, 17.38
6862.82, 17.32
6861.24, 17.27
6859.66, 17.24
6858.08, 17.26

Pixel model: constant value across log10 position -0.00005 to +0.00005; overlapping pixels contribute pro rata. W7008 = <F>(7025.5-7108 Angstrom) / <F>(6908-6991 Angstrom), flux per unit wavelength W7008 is 1.0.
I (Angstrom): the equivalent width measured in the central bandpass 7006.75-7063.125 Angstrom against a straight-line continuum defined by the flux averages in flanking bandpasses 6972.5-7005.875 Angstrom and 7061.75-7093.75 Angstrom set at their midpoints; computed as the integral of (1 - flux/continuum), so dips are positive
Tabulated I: -1.17 Angstrom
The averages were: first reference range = 17.5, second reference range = 16.8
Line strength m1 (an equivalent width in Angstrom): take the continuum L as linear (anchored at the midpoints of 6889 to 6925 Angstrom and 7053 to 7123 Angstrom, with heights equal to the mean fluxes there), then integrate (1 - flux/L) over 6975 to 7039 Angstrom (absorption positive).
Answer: -2.0 Angstrom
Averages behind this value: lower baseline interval 17.4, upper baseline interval 16.6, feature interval 17.5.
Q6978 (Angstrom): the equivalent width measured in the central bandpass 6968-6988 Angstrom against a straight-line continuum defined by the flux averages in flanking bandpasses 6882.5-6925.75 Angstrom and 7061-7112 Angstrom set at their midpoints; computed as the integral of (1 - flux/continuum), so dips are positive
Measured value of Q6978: -0.4 Angstrom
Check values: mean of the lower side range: 17.4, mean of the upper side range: 16.7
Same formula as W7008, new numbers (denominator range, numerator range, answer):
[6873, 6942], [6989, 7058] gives 1.00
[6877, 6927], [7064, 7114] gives 0.95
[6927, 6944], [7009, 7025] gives 0.97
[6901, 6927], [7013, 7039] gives 1.01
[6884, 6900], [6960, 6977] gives 1.01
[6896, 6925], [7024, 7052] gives 1.02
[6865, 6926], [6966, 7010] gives 1.01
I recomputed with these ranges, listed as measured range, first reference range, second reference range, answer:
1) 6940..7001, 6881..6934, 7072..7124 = -1.4 Angstrom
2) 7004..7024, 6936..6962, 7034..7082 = 0.0 Angstrom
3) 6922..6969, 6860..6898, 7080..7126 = -1.3 Angstrom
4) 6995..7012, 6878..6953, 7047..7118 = -0.5 Angstrom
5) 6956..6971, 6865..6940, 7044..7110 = -0.5 Angstrom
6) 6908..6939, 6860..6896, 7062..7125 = -0.5 Angstrom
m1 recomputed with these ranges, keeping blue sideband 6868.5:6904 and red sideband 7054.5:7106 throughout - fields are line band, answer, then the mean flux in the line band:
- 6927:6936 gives -0.2 Angstrom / 17.8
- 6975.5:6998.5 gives -0.4 Angstrom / 17.4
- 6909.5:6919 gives 0.0 Angstrom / 17.4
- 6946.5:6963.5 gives -0.3 Angstrom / 17.6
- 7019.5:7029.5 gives -0.3 Angstrom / 17.5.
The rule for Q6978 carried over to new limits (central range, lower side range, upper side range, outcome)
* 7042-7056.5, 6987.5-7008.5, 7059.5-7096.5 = -0.5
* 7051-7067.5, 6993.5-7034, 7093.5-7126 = -0.1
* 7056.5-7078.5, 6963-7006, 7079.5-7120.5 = -0.2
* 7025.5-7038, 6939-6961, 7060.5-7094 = -0.4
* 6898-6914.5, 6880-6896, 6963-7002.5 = 0.2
